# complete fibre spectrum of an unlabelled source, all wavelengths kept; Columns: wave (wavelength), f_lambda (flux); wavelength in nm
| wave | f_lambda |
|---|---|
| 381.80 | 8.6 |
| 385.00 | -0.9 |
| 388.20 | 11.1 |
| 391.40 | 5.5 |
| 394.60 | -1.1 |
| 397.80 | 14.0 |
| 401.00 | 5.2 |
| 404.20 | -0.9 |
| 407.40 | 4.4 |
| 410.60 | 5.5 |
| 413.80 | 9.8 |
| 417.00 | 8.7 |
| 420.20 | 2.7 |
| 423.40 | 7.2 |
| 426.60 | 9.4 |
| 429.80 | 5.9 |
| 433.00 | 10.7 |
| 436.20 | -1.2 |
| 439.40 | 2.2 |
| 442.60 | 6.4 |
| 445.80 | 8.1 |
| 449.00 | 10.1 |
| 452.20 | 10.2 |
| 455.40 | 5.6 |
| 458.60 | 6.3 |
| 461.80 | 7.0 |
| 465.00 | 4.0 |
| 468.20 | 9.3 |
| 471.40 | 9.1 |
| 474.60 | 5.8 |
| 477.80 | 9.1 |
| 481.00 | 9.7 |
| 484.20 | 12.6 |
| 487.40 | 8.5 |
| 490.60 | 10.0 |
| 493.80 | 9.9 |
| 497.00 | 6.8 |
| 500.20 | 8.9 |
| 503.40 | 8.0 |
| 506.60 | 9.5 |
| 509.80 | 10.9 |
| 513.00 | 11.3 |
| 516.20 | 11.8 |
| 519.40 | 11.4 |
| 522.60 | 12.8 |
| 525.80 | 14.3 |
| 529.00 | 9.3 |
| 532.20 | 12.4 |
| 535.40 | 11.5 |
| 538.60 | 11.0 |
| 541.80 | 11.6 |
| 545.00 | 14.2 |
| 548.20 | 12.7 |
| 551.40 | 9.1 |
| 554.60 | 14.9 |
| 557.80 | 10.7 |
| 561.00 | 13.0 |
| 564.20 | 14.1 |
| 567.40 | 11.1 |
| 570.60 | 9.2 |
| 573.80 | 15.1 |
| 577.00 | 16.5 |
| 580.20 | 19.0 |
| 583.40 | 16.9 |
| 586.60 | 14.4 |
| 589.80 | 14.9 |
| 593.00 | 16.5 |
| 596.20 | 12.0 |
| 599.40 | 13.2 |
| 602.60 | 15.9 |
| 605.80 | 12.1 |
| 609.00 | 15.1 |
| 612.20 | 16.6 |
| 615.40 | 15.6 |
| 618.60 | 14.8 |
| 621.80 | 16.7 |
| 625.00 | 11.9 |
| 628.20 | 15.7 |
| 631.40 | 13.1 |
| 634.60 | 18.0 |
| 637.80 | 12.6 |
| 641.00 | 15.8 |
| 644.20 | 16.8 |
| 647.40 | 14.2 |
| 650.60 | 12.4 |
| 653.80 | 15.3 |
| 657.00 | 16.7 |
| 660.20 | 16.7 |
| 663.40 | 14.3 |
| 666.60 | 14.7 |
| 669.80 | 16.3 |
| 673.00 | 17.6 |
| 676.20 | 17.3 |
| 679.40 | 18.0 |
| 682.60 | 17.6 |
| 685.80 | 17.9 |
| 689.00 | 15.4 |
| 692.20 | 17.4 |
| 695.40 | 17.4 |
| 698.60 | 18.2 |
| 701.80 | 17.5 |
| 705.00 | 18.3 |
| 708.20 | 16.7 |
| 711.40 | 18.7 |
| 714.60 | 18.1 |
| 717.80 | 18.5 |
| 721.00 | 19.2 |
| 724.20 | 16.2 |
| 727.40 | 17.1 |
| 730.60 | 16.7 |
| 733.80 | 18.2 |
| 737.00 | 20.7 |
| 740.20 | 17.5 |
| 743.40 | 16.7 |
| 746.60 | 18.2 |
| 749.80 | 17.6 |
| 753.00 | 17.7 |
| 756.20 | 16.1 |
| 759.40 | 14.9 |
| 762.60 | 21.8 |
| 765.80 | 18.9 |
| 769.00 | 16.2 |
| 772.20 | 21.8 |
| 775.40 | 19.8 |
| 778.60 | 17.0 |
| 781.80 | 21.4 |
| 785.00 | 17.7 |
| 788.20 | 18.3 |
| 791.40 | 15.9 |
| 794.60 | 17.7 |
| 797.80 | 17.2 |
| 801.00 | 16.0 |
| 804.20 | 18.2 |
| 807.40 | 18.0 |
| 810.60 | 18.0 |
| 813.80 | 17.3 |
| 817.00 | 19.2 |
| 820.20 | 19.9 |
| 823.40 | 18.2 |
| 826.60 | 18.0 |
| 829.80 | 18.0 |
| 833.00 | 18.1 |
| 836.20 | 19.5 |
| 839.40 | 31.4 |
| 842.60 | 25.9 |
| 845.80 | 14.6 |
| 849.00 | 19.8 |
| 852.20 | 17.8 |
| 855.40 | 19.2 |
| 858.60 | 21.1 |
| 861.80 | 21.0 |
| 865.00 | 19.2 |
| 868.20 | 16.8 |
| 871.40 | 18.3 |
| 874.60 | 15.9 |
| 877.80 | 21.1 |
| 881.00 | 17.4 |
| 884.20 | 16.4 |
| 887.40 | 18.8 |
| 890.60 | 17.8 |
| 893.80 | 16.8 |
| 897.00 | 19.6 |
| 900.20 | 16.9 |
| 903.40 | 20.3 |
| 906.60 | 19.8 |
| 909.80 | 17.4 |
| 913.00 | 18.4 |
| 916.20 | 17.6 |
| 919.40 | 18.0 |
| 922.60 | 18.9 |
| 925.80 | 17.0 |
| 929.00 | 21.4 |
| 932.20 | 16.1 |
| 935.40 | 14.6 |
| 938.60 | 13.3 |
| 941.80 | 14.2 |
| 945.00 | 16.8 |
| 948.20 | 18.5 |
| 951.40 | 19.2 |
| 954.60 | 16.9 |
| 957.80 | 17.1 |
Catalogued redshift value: 0.28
